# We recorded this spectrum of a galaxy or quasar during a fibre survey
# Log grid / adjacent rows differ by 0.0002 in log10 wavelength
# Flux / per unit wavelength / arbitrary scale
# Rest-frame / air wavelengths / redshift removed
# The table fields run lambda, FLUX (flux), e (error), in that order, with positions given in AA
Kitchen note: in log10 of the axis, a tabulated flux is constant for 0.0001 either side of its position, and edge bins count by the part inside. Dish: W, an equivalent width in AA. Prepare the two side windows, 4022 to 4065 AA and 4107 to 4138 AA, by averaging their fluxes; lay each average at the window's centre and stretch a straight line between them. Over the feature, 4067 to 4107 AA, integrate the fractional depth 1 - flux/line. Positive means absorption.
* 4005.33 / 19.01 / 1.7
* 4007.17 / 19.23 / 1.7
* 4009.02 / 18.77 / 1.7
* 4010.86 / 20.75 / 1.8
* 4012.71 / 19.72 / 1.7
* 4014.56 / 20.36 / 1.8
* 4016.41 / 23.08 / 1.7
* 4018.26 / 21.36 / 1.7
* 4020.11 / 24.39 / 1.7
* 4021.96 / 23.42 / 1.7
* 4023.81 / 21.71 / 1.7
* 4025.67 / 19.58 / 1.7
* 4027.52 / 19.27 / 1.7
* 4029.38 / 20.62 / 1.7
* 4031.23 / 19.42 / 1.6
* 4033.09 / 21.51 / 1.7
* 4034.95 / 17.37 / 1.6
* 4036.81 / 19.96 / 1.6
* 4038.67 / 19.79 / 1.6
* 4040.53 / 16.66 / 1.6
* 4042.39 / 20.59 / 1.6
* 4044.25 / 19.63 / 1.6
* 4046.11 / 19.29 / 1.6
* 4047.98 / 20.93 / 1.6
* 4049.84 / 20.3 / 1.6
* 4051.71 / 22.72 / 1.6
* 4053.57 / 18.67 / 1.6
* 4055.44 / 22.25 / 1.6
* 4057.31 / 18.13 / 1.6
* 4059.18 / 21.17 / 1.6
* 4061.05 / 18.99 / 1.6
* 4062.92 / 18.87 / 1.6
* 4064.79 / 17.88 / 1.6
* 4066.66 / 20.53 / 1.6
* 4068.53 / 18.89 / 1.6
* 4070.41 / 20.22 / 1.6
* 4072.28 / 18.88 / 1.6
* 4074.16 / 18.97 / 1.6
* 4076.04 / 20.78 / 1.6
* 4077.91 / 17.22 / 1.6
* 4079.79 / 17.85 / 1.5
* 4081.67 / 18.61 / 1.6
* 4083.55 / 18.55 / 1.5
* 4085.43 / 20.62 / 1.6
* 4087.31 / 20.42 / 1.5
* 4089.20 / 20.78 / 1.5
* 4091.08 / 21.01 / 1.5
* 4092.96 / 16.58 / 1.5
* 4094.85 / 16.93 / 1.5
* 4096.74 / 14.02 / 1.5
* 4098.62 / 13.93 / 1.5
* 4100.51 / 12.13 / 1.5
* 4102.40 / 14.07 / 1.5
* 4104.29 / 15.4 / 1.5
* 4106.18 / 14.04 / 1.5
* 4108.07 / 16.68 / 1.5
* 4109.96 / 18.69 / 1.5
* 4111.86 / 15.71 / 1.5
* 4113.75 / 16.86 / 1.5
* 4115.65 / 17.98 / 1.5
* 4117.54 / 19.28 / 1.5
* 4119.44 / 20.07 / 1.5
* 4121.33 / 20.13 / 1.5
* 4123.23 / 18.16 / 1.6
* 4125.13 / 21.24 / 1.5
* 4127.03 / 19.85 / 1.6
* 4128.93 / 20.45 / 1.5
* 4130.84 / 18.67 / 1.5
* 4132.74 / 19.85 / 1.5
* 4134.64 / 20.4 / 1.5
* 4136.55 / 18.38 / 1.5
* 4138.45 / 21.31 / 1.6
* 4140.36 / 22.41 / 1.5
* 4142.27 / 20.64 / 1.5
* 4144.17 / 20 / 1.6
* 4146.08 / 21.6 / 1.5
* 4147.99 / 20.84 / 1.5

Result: 3.5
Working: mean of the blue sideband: 19.9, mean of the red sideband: 18.9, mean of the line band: 17.7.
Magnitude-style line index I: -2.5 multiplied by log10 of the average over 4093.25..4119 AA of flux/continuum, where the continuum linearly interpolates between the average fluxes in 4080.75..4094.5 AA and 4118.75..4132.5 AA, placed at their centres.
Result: 0.23 mag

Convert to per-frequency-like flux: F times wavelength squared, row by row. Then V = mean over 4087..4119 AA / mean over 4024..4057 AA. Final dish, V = 0.87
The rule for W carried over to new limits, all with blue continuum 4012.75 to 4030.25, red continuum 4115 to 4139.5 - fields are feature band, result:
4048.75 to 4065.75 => 0.78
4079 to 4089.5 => 0.51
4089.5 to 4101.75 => 2.57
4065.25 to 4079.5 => 0.95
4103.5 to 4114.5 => 2.08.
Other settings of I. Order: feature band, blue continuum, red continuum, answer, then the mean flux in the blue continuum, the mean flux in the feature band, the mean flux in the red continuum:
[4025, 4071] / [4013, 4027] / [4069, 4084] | 0.03 mag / 21.8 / 19.7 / 18.9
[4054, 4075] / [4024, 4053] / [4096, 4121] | -0.06 mag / 19.9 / 19.5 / 16.2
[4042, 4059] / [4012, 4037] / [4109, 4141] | 0.01 mag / 20.9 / 20.3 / 19.3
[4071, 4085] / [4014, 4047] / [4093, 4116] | -0.09 mag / 20.4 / 18.8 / 15.5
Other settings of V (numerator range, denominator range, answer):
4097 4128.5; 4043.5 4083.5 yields 0.90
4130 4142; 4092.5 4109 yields 1.39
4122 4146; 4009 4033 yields 1.01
